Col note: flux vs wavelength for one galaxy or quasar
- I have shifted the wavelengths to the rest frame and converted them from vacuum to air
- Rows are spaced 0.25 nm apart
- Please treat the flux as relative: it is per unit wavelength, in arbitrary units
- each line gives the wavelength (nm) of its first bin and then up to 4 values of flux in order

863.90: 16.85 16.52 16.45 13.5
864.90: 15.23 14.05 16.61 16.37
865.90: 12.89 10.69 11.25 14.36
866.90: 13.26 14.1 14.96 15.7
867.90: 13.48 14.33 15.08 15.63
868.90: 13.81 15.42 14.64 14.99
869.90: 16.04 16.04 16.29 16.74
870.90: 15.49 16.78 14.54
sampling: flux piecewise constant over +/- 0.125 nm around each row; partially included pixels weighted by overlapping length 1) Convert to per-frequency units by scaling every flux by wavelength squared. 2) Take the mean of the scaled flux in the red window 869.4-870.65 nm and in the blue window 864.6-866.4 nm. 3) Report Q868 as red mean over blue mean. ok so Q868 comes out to 1.14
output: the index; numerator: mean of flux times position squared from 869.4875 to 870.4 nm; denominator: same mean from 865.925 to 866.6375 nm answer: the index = 1.3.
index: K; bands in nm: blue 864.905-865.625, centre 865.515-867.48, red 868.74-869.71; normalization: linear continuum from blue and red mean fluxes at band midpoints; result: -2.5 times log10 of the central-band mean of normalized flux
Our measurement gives 0.13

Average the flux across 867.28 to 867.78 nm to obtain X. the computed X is 15.3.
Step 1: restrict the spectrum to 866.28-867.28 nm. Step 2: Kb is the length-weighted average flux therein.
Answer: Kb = 13.3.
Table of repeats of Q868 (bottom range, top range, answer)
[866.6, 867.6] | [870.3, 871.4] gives 1.14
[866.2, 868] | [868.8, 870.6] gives 1.13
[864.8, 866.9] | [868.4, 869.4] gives 1.08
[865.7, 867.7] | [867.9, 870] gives 1.11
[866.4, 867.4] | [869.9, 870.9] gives 1.19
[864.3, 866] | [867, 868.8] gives 0.99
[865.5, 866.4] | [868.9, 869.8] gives 1.14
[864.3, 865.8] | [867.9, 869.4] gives 0.97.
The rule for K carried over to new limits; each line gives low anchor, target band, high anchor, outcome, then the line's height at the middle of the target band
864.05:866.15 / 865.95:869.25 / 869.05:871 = 0.10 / 15.3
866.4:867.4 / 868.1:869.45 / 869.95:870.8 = 0.02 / 15.1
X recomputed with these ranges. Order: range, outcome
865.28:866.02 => 15.3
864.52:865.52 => 14.8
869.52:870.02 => 15.5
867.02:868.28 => 14.5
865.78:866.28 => 11.8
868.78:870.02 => 15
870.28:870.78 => 16.5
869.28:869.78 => 14.8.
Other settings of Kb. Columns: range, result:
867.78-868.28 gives 13.9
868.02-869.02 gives 14.7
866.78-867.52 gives 14.1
